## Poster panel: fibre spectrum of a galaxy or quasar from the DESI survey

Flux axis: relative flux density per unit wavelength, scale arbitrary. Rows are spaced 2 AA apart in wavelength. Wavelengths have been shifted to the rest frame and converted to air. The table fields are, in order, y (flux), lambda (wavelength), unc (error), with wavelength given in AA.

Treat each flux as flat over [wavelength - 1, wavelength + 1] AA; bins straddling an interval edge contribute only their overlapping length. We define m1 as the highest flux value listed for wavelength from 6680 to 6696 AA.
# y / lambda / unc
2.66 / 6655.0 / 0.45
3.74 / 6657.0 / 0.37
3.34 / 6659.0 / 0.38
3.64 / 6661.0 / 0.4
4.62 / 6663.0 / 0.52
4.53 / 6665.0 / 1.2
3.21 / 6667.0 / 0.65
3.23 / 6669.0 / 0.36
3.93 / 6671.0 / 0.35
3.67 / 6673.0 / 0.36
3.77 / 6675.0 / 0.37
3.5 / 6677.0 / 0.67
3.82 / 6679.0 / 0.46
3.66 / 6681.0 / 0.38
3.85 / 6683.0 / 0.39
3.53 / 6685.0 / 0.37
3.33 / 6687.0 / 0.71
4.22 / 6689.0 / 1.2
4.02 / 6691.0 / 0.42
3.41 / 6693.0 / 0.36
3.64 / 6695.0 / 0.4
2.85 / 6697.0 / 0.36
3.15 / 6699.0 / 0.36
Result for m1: 4.22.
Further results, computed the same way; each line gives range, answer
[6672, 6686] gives 3.85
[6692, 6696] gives 3.64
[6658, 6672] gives 4.62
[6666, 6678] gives 3.93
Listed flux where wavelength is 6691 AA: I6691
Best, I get 4.02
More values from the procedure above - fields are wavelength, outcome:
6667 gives 3.21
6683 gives 3.85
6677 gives 3.5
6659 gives 3.34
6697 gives 2.85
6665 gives 4.53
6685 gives 3.53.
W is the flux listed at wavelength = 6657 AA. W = 3.74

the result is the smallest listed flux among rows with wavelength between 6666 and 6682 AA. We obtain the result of 3.21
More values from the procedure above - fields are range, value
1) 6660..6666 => 3.64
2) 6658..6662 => 3.34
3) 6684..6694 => 3.33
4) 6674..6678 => 3.5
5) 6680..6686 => 3.53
